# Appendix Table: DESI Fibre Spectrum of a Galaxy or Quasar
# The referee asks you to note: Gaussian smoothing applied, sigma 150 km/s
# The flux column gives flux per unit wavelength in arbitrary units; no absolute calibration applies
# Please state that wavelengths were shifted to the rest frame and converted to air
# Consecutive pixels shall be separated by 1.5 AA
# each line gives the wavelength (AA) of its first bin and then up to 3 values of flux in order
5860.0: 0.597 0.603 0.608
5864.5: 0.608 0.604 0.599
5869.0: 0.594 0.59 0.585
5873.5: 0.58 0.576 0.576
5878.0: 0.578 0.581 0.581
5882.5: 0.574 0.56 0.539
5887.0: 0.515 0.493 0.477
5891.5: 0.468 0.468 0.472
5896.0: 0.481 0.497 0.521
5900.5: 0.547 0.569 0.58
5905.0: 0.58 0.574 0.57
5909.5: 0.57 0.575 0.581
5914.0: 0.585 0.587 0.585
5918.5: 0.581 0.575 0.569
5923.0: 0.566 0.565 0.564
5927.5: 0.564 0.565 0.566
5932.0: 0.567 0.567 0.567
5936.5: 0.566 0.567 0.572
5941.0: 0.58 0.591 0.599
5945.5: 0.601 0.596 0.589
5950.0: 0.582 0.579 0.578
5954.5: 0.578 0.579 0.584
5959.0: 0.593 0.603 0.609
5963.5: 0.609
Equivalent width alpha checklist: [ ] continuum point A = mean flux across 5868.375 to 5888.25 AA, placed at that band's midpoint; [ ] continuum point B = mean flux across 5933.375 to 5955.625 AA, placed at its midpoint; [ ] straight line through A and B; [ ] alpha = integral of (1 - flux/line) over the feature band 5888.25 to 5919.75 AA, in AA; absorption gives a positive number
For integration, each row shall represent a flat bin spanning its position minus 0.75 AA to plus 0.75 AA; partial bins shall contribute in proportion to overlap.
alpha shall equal 1.7 AA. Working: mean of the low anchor 0.569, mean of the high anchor 0.581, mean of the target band 0.542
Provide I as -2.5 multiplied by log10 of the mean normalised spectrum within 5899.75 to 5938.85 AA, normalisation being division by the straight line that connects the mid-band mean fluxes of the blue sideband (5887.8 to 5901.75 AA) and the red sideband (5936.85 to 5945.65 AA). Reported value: -0.06 mag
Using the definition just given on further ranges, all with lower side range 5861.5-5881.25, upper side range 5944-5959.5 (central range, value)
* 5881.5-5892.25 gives 0.14 mag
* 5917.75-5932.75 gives 0.04 mag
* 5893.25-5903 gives 0.15 mag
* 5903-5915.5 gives 0.02 mag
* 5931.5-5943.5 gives 0.03 mag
